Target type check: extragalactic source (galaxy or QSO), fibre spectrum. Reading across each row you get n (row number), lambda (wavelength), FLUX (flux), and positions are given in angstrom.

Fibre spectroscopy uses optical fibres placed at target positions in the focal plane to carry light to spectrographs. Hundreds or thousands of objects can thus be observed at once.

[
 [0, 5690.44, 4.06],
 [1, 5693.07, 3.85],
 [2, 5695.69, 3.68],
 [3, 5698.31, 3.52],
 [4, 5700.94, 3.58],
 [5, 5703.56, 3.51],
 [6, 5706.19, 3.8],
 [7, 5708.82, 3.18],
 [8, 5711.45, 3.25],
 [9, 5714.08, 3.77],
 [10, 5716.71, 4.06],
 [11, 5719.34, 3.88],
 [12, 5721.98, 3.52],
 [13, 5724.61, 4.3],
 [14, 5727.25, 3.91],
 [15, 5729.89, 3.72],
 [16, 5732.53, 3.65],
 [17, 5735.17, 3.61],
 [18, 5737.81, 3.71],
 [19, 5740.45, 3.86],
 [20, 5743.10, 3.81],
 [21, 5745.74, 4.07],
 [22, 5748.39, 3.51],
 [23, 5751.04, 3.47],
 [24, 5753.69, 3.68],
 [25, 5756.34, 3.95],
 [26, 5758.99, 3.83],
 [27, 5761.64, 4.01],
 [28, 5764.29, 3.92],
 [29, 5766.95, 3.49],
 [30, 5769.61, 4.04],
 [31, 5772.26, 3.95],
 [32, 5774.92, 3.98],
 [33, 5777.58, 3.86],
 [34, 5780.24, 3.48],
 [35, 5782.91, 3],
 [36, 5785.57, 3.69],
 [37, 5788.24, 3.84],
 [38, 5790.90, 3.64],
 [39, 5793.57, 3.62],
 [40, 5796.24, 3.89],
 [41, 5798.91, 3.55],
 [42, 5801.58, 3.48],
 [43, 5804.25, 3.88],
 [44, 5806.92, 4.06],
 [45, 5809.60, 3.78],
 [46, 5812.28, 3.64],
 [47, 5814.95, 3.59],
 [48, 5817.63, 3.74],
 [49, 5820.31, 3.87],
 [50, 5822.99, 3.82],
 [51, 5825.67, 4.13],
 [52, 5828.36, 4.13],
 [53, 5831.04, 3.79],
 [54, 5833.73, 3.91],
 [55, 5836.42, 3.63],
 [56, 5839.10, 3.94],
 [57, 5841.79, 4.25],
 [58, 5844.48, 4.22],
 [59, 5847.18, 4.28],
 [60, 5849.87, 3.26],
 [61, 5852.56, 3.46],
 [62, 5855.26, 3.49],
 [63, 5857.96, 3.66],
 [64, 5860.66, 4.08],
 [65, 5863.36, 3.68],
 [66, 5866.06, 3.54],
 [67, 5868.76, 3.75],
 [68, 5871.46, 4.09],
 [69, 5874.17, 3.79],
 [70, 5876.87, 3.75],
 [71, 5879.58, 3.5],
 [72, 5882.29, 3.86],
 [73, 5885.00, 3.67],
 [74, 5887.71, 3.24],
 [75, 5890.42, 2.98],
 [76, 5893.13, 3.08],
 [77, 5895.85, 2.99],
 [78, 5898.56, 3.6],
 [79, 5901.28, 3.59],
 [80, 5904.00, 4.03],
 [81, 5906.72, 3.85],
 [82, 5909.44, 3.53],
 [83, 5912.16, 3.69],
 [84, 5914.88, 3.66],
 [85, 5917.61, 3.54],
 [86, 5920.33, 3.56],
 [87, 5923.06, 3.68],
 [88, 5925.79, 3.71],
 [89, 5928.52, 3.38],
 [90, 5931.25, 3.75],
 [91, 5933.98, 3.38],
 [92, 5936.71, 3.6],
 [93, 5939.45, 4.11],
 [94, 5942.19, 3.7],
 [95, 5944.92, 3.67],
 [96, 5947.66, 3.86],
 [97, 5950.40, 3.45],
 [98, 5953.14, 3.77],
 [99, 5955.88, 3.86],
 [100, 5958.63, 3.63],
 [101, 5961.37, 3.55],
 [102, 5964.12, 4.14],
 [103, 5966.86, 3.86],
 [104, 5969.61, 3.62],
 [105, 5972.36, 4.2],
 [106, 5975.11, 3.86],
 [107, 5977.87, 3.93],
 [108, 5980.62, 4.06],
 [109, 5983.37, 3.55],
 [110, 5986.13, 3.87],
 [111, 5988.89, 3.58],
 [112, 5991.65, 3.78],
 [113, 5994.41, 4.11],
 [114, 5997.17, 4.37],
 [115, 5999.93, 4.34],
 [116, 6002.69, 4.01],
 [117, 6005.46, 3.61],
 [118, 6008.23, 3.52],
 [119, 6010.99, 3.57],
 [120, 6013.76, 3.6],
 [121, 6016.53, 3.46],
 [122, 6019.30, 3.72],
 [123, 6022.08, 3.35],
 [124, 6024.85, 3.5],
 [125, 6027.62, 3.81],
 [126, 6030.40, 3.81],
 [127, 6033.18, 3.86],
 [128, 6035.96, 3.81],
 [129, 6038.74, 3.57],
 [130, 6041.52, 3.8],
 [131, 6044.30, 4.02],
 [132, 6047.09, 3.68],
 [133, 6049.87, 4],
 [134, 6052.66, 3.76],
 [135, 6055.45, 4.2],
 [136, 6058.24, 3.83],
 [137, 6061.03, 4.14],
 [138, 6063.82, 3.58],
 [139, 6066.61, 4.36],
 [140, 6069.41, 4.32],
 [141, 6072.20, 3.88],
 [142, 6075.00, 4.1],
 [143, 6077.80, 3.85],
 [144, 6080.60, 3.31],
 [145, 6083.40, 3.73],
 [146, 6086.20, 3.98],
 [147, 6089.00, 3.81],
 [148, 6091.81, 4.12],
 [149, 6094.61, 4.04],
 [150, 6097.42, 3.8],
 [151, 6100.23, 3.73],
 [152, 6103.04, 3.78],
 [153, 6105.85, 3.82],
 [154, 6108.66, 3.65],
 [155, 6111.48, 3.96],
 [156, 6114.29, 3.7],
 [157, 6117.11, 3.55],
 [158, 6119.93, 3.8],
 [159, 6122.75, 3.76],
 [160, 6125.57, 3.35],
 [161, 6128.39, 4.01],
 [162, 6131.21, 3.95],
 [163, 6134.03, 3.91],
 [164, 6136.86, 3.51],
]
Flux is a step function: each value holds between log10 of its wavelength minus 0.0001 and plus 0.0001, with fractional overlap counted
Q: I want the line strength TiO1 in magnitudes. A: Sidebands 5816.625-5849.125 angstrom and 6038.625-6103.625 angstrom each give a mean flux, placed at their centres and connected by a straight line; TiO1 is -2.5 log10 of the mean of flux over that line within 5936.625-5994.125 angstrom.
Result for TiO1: 0.04 mag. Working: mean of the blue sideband 3.96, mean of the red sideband 3.9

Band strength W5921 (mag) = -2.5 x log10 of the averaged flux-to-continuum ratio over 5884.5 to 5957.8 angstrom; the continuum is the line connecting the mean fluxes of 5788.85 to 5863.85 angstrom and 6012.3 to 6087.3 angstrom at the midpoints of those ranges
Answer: 0.06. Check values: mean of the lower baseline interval 3.8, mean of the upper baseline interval 3.82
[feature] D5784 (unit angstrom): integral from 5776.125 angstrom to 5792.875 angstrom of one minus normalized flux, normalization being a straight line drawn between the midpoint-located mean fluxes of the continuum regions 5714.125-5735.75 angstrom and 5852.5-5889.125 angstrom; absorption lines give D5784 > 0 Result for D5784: 0.8 angstrom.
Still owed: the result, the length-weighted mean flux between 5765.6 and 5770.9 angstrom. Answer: 3.76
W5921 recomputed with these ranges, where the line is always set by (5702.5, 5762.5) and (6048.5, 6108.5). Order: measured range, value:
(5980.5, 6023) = 0.03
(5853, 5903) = 0.07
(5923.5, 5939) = 0.07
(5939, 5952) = 0.03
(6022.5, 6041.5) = 0.05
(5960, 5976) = -0.01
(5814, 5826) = -0.01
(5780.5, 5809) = 0.03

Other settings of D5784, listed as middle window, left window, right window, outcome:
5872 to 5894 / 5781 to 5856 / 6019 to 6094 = 1.61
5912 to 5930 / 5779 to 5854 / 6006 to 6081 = 0.88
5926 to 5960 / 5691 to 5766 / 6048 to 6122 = 1.24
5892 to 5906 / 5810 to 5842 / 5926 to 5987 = 1.18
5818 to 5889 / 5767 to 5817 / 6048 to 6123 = -0.97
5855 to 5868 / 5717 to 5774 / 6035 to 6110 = 0.42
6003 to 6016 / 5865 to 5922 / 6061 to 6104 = 0.61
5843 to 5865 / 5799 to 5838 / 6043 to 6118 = 0.31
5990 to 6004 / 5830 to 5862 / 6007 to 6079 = -1.08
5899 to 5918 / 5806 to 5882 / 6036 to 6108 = 0.65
